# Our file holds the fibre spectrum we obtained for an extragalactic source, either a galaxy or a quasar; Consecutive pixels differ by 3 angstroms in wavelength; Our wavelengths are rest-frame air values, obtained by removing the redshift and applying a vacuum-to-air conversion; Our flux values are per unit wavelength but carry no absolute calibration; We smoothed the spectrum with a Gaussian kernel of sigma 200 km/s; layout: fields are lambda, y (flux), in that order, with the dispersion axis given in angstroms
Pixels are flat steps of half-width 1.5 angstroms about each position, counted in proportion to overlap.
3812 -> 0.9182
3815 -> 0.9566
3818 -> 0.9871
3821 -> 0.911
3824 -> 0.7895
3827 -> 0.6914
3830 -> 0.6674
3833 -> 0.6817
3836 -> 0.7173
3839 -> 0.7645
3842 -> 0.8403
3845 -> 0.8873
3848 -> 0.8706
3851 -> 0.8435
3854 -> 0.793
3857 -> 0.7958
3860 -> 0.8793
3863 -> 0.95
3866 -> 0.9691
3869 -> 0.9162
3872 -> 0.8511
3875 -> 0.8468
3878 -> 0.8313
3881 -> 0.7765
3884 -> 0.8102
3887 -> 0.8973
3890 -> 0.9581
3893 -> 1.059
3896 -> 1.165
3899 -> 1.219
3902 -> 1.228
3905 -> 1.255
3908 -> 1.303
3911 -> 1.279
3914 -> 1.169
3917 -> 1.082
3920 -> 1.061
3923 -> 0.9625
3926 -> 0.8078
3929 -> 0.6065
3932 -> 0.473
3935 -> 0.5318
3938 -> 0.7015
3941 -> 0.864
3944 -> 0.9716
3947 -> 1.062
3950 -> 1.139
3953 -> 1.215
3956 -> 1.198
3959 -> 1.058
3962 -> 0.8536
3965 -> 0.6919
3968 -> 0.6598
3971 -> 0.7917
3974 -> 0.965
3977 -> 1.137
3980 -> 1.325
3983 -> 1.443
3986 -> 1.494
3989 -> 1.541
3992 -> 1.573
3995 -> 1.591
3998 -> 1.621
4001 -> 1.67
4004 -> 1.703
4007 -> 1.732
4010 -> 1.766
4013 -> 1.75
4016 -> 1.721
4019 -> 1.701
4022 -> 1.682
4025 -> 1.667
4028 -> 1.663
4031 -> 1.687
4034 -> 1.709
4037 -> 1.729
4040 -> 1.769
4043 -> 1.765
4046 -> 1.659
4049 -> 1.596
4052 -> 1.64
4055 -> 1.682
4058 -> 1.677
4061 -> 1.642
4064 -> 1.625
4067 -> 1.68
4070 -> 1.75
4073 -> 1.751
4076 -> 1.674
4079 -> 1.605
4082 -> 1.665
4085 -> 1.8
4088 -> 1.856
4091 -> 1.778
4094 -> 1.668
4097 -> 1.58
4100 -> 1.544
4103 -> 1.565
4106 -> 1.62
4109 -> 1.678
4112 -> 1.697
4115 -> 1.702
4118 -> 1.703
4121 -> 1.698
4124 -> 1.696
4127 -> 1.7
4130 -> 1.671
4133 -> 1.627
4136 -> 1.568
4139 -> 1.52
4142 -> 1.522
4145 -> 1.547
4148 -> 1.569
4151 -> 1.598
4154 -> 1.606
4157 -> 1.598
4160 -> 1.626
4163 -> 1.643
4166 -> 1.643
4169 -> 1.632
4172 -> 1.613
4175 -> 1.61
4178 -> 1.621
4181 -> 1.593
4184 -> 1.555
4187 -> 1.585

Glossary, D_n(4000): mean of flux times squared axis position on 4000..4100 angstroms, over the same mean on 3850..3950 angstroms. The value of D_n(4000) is 1.94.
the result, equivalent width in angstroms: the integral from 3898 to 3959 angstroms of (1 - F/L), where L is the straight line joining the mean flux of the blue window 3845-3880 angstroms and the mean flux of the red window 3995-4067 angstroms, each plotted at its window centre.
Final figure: 8.8 angstroms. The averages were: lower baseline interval 0.867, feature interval 1.01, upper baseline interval 1.69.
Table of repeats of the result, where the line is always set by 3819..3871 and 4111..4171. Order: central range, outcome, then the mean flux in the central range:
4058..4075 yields -3.1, 1.69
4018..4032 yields -3.9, 1.68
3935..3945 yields 2.7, 0.792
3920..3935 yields 4.5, 0.729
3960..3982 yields 4.4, 0.933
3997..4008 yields -3.8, 1.68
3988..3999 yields -3.2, 1.58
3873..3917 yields -4.2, 1.06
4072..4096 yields -4.0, 1.72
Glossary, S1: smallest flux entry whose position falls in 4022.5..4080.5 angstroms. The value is 1.596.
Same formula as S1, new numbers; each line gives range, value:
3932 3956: 0.473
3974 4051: 0.965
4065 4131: 1.544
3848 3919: 0.7765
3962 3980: 0.6598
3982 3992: 1.443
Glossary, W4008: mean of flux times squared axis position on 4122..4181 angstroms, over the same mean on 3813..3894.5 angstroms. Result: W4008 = 2.20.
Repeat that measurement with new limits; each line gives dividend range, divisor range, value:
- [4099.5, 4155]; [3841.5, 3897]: 2.08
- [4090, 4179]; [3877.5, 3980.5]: 1.85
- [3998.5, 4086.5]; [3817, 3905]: 2.09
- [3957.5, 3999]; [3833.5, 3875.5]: 1.50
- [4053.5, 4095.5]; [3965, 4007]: 1.33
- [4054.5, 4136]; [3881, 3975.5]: 1.89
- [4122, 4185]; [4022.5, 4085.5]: 1.00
